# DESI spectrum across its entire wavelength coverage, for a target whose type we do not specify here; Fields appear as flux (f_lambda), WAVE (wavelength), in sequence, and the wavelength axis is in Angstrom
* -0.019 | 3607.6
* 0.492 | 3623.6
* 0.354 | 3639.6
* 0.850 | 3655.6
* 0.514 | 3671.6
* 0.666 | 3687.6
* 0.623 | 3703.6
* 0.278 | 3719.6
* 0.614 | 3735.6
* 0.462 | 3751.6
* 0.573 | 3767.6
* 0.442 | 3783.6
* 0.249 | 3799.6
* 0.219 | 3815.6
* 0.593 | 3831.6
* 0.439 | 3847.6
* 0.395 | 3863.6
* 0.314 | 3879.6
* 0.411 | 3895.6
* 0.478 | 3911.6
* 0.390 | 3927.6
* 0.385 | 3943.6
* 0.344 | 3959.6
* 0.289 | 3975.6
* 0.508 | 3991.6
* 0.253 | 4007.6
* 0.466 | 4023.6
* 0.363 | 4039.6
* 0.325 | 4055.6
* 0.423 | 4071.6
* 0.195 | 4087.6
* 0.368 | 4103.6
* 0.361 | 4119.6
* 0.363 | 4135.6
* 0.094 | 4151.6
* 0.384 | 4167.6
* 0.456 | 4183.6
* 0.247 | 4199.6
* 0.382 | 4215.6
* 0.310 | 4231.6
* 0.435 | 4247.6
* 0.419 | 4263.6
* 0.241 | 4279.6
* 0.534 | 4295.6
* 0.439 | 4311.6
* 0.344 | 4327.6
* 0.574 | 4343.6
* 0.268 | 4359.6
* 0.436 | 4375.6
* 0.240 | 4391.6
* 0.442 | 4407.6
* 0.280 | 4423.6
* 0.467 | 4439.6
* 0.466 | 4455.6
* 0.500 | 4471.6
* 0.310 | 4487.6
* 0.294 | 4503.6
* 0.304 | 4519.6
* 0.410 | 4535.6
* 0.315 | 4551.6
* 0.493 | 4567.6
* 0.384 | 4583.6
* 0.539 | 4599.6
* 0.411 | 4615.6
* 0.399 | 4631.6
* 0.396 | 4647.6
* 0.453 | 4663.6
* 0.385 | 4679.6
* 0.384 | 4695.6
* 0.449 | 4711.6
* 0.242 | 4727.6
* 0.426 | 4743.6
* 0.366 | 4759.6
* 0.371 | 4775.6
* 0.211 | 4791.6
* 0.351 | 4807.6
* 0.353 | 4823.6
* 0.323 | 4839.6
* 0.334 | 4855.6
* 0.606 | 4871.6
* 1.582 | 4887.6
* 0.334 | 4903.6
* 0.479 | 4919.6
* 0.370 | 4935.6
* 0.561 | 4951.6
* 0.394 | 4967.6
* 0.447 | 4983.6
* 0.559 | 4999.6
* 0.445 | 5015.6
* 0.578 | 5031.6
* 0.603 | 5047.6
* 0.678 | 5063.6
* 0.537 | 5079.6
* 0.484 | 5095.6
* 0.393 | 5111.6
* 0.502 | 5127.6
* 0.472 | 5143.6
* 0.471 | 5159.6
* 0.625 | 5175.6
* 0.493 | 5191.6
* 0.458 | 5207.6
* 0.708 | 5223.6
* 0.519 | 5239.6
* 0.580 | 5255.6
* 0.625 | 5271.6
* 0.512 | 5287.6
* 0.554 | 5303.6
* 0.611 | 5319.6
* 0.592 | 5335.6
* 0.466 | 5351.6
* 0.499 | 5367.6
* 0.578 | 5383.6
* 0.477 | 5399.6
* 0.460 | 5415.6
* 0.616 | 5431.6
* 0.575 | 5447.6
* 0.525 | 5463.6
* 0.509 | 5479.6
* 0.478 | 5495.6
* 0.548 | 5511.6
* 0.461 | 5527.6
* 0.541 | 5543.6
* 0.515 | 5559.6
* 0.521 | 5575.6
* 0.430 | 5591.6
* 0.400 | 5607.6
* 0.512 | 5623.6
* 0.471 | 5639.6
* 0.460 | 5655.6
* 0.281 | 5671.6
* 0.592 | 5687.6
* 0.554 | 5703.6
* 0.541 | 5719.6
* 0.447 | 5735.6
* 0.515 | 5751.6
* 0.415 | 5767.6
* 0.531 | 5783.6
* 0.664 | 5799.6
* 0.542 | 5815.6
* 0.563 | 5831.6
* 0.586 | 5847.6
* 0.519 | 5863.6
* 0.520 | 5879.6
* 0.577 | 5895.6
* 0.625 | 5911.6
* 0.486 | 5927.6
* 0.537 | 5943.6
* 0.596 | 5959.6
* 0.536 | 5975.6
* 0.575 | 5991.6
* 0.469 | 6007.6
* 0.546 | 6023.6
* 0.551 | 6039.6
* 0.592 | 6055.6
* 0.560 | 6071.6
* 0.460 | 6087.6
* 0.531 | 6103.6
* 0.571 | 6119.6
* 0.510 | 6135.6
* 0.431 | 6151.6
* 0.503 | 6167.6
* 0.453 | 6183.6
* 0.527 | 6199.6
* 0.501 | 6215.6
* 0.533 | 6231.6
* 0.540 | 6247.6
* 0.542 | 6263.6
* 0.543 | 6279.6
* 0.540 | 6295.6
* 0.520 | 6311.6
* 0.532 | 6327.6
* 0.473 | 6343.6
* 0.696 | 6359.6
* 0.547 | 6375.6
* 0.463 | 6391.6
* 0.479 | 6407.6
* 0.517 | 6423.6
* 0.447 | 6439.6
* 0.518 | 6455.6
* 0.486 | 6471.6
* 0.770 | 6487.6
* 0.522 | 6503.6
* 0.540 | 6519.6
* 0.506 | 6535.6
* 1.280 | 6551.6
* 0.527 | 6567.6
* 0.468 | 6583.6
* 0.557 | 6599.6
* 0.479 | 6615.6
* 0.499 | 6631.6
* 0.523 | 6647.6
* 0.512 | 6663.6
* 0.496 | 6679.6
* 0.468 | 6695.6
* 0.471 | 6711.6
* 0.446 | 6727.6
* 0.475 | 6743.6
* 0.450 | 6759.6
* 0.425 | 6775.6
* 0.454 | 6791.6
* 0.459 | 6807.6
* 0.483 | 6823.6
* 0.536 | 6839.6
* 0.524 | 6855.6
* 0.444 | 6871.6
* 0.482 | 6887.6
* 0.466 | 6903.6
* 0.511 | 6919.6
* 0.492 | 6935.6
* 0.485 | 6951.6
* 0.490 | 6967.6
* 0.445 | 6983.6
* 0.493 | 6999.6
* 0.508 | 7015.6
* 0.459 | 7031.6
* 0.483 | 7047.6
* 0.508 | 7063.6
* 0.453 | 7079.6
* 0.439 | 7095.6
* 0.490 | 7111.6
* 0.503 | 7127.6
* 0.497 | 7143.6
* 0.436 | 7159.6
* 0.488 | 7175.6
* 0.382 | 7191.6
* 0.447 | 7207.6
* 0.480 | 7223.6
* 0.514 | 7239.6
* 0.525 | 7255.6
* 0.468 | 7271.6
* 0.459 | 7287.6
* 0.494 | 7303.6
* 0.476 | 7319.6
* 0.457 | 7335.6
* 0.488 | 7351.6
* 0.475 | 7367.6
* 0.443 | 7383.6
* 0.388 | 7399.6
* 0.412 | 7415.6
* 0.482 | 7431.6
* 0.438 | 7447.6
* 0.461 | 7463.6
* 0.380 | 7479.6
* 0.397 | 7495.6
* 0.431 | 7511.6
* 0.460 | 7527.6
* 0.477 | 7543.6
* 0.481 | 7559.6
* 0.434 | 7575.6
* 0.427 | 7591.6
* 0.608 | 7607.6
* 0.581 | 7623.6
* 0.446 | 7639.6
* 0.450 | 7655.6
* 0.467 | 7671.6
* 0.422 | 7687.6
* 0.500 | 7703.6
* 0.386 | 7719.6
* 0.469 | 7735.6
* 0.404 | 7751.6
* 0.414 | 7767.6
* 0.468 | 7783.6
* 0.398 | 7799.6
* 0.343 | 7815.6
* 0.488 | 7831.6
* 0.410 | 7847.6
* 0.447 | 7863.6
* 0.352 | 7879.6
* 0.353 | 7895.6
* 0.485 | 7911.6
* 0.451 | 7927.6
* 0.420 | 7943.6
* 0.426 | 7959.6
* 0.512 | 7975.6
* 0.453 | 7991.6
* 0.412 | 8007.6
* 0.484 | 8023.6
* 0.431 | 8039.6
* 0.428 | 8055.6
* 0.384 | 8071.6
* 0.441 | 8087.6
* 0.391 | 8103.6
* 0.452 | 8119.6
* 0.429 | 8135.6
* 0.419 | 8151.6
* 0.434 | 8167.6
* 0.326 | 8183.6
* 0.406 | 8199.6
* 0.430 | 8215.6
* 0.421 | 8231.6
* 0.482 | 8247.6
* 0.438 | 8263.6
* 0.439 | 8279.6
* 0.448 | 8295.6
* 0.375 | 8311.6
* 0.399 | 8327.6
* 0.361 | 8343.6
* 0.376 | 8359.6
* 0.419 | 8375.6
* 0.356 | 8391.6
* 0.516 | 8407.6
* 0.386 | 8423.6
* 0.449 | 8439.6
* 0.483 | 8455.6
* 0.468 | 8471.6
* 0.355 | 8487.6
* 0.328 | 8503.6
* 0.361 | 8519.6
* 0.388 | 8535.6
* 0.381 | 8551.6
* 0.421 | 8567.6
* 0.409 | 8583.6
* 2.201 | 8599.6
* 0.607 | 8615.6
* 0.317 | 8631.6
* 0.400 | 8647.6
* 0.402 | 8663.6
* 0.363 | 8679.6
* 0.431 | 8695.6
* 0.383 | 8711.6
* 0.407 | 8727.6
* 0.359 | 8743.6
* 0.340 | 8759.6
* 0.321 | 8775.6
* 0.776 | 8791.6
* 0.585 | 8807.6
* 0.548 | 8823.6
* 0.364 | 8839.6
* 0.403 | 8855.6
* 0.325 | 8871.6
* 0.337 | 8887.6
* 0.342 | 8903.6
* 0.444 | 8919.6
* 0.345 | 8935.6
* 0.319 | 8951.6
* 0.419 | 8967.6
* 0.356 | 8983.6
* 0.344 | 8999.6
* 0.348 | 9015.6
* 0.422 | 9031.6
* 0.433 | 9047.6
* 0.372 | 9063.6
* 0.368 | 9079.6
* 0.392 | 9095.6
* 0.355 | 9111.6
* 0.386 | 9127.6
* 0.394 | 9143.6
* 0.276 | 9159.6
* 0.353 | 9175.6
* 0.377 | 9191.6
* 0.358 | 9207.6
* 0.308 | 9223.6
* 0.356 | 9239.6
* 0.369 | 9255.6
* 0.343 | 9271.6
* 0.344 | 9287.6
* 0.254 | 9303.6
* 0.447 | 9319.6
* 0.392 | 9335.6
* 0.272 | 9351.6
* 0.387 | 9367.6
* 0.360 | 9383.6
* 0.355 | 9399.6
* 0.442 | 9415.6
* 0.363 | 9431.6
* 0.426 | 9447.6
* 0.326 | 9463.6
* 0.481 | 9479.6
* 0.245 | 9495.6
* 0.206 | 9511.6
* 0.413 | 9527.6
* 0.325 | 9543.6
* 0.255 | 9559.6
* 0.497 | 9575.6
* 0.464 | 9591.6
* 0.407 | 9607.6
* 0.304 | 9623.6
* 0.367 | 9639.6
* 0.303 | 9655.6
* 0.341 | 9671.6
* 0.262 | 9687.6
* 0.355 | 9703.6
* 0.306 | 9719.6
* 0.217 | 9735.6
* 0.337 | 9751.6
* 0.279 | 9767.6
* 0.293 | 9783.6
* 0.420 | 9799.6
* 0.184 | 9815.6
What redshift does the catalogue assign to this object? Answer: 0.309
